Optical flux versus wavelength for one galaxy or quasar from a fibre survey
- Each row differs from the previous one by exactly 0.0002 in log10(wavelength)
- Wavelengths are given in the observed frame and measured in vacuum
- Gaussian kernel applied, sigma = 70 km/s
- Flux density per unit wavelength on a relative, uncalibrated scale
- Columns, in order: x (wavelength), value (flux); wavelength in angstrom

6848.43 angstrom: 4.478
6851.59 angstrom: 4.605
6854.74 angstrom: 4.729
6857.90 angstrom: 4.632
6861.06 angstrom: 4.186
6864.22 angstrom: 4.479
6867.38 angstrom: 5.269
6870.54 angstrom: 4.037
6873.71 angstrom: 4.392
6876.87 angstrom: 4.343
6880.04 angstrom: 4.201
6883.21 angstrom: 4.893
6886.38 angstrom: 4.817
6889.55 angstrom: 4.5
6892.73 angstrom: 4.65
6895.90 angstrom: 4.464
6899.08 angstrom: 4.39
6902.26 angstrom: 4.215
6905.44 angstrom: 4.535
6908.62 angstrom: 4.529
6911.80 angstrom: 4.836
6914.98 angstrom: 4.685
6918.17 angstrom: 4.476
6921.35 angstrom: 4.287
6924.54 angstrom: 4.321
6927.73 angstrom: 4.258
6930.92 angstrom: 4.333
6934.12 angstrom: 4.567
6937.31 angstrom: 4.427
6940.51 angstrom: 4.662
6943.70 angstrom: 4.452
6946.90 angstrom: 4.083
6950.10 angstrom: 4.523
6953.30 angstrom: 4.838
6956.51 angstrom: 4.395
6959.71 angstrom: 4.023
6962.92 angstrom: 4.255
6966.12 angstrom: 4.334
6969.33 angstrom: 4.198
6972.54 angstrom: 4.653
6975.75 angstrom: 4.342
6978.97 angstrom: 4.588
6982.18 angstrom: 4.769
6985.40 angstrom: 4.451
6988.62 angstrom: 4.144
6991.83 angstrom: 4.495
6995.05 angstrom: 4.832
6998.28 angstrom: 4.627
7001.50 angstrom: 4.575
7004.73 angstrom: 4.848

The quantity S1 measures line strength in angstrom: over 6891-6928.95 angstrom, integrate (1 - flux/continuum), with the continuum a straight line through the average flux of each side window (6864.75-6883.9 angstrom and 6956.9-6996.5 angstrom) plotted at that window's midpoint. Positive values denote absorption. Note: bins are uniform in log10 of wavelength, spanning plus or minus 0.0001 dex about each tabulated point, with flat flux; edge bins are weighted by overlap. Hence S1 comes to 0.0 angstrom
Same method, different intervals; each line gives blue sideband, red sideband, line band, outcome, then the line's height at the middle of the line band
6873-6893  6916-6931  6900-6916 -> -0.5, 4.42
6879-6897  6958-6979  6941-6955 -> -0.3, 4.39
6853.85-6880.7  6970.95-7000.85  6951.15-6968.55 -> 0.6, 4.53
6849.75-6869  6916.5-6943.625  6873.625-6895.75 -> 0.1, 4.57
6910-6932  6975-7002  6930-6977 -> 1.0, 4.5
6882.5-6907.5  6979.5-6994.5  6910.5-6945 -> 0.4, 4.53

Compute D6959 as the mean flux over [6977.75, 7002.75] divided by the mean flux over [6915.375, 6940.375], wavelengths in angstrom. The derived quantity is 1.03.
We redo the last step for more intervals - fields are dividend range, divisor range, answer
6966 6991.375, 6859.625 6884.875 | 0.99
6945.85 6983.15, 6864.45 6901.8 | 0.97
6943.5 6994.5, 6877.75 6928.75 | 0.98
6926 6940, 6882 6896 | 0.94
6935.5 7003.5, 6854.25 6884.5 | 0.99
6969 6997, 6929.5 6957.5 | 1.01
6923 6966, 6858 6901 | 0.97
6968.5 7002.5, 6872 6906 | 1.01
